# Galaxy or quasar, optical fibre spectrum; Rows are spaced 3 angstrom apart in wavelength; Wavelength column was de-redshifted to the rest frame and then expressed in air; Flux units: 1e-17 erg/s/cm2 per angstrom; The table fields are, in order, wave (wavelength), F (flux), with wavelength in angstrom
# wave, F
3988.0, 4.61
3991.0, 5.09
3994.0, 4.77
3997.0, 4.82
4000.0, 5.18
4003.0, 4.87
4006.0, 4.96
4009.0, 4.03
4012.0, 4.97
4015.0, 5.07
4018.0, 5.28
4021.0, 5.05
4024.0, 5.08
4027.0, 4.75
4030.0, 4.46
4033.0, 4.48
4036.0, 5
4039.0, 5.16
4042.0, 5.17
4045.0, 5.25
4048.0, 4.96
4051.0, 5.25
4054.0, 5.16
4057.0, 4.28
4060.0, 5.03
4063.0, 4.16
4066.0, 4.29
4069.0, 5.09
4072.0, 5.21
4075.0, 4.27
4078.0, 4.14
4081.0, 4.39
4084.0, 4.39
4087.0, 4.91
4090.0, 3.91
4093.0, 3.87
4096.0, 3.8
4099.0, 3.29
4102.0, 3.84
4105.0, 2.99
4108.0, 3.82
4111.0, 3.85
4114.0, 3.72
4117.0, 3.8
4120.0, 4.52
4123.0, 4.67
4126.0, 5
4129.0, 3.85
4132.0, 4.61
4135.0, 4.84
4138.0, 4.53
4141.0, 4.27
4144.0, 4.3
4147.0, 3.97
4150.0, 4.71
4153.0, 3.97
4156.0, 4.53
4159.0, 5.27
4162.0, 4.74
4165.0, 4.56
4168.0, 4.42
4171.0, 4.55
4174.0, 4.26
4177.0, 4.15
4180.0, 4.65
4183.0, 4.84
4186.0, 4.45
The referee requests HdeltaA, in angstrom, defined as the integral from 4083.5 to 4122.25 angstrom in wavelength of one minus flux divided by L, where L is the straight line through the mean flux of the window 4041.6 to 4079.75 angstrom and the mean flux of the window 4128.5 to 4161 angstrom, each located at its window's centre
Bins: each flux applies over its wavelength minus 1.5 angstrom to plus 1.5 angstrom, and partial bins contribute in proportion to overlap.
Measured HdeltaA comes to 6.01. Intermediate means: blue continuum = 4.78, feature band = 3.9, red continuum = 4.46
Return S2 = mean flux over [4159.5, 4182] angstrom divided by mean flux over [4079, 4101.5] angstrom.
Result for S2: 1.11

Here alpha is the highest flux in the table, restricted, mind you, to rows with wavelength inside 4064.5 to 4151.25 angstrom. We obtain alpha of 5.21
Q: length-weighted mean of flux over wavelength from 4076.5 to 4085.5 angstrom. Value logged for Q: 4.31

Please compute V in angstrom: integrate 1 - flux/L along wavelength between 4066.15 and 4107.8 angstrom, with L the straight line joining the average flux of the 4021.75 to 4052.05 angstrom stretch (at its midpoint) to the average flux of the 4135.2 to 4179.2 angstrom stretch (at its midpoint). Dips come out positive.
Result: 5.2 angstrom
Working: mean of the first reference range 4.95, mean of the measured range 4.16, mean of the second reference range 4.46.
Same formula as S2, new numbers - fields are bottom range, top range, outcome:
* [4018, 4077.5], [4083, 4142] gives 0.85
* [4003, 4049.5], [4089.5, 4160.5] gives 0.85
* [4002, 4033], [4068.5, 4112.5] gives 0.85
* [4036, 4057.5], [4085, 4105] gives 0.77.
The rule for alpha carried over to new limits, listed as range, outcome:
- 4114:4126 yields 5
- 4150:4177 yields 5.27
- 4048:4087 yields 5.25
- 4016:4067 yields 5.28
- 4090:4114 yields 3.91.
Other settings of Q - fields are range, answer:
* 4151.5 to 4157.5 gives 4.25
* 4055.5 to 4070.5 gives 4.57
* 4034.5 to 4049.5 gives 5.11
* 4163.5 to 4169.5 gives 4.49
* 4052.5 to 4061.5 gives 4.82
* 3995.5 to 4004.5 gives 4.96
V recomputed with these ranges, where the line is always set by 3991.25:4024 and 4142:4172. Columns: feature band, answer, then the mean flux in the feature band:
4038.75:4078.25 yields -0.43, 4.83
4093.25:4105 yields 2.71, 3.58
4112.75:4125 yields 1.02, 4.22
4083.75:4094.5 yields 0.99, 4.26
